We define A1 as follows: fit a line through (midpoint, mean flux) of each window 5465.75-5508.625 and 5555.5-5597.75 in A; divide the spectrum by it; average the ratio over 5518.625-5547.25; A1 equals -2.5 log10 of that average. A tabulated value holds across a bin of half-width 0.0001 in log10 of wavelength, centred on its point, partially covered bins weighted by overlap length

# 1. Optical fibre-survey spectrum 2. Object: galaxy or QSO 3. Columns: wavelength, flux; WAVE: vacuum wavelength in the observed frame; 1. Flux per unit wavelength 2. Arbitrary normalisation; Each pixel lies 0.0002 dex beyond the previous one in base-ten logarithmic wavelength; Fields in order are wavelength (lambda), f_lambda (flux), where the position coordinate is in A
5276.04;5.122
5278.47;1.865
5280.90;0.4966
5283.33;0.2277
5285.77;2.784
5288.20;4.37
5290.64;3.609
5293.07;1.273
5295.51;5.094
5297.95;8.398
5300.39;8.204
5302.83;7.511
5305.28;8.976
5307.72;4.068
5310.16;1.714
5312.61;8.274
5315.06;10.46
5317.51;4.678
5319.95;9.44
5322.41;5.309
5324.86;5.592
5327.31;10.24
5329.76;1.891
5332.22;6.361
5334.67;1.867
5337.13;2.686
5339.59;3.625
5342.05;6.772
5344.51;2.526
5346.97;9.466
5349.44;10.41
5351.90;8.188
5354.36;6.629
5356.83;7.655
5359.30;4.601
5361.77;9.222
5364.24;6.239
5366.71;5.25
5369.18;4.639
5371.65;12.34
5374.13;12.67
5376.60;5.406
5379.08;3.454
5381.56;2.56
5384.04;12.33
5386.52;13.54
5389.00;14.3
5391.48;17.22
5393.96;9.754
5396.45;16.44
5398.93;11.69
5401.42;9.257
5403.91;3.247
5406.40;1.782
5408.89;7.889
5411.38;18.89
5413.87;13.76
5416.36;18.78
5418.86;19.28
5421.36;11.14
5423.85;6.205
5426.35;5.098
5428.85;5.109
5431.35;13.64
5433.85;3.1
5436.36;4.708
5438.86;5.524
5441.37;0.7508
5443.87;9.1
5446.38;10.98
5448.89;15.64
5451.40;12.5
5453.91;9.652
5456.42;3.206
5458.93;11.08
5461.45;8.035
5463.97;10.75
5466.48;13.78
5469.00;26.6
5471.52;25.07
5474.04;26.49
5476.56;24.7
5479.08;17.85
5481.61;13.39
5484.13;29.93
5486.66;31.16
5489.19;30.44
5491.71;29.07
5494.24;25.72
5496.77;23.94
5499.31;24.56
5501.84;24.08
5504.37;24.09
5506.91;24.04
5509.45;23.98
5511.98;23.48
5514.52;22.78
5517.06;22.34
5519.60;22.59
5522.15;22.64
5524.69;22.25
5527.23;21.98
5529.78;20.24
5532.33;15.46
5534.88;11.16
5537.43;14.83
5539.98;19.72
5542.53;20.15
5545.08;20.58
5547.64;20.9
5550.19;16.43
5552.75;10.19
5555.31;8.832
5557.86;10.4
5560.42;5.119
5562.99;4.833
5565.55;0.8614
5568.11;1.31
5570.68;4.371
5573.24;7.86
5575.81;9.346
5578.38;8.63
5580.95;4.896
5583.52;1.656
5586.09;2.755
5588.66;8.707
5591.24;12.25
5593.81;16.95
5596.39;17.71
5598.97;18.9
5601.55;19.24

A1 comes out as -0.22 mag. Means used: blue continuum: 24.5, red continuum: 7.42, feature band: 19.2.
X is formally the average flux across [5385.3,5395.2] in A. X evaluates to 13.7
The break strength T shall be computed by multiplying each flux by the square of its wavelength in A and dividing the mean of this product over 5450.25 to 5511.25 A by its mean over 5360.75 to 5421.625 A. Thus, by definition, 2.0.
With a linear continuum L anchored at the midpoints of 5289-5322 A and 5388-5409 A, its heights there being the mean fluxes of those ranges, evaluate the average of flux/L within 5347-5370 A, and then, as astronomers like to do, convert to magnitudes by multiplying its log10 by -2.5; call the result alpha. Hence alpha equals 0.18 mag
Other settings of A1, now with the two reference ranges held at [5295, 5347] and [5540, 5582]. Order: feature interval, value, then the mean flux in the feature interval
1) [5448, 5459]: -0.237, 10.2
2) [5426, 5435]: 0.128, 6.94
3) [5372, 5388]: -0.232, 8.64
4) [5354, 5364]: -0.057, 6.98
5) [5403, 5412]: 0.013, 7.37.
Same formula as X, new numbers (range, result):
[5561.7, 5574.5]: 3.84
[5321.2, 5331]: 5.76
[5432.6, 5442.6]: 3.53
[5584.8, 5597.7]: 11.7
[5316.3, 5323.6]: 6.48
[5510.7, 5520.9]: 22.8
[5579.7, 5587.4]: 3.12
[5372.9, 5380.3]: 7.18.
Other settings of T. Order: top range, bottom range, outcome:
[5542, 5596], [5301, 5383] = 1.58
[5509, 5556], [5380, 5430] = 1.83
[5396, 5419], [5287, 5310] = 2.18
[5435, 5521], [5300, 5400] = 2.55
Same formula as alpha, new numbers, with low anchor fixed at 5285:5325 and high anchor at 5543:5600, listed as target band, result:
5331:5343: 0.45 mag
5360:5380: -0.08 mag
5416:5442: -0.09 mag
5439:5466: -0.14 mag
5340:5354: -0.10 mag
